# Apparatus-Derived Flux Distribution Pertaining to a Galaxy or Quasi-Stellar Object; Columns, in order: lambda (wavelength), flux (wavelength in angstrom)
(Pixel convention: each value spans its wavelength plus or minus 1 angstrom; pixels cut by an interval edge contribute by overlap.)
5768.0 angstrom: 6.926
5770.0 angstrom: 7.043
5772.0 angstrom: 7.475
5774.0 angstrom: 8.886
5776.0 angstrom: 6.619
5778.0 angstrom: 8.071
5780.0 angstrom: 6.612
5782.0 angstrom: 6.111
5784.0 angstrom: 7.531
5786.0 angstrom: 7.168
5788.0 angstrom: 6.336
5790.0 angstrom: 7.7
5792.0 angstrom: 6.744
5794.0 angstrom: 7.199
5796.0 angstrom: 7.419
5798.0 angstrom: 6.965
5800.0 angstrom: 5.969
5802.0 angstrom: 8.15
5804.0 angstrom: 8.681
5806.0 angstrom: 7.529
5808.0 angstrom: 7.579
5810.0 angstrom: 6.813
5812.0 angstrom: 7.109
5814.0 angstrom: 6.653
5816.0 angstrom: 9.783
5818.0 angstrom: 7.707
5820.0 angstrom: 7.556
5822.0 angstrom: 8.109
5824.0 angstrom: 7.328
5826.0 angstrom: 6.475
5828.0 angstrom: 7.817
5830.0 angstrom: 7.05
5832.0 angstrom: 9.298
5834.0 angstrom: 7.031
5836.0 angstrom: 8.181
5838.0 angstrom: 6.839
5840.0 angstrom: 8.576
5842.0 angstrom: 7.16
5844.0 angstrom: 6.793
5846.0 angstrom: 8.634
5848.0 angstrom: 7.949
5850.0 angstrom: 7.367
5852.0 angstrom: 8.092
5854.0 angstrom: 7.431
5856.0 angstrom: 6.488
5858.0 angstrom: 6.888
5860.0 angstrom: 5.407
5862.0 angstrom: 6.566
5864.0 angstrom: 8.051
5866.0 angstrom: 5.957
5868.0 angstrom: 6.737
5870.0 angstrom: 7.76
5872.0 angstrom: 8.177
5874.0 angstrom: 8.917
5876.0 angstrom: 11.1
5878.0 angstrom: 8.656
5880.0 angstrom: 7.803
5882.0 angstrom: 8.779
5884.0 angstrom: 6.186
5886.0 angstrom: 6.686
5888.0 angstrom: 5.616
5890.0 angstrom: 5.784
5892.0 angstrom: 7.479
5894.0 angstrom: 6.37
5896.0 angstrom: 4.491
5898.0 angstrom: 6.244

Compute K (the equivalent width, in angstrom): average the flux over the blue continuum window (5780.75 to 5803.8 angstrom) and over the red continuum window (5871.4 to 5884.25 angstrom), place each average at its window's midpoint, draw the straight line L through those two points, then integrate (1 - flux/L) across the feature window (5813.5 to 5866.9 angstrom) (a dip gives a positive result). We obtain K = 3.2 angstrom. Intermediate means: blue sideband 7.08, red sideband 8.66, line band 7.46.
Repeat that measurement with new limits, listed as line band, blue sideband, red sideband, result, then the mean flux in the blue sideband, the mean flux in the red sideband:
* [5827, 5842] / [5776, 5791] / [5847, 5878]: -0.8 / 7.05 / 7.56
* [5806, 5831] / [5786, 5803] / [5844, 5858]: -0.8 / 7.07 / 7.54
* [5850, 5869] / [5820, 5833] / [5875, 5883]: 3.7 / 7.67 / 9.08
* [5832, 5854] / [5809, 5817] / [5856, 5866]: -2.3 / 7.59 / 6.63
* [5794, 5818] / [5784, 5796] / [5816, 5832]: -0.4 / 7.1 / 7.7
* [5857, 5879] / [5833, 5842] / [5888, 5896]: -2.9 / 7.6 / 6.17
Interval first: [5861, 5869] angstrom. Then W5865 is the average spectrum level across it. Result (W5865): 6.83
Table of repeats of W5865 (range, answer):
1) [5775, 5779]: 7.34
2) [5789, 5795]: 7.21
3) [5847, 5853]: 7.8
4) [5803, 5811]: 7.65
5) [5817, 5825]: 7.67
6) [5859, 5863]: 5.99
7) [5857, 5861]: 6.15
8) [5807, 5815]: 7.04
